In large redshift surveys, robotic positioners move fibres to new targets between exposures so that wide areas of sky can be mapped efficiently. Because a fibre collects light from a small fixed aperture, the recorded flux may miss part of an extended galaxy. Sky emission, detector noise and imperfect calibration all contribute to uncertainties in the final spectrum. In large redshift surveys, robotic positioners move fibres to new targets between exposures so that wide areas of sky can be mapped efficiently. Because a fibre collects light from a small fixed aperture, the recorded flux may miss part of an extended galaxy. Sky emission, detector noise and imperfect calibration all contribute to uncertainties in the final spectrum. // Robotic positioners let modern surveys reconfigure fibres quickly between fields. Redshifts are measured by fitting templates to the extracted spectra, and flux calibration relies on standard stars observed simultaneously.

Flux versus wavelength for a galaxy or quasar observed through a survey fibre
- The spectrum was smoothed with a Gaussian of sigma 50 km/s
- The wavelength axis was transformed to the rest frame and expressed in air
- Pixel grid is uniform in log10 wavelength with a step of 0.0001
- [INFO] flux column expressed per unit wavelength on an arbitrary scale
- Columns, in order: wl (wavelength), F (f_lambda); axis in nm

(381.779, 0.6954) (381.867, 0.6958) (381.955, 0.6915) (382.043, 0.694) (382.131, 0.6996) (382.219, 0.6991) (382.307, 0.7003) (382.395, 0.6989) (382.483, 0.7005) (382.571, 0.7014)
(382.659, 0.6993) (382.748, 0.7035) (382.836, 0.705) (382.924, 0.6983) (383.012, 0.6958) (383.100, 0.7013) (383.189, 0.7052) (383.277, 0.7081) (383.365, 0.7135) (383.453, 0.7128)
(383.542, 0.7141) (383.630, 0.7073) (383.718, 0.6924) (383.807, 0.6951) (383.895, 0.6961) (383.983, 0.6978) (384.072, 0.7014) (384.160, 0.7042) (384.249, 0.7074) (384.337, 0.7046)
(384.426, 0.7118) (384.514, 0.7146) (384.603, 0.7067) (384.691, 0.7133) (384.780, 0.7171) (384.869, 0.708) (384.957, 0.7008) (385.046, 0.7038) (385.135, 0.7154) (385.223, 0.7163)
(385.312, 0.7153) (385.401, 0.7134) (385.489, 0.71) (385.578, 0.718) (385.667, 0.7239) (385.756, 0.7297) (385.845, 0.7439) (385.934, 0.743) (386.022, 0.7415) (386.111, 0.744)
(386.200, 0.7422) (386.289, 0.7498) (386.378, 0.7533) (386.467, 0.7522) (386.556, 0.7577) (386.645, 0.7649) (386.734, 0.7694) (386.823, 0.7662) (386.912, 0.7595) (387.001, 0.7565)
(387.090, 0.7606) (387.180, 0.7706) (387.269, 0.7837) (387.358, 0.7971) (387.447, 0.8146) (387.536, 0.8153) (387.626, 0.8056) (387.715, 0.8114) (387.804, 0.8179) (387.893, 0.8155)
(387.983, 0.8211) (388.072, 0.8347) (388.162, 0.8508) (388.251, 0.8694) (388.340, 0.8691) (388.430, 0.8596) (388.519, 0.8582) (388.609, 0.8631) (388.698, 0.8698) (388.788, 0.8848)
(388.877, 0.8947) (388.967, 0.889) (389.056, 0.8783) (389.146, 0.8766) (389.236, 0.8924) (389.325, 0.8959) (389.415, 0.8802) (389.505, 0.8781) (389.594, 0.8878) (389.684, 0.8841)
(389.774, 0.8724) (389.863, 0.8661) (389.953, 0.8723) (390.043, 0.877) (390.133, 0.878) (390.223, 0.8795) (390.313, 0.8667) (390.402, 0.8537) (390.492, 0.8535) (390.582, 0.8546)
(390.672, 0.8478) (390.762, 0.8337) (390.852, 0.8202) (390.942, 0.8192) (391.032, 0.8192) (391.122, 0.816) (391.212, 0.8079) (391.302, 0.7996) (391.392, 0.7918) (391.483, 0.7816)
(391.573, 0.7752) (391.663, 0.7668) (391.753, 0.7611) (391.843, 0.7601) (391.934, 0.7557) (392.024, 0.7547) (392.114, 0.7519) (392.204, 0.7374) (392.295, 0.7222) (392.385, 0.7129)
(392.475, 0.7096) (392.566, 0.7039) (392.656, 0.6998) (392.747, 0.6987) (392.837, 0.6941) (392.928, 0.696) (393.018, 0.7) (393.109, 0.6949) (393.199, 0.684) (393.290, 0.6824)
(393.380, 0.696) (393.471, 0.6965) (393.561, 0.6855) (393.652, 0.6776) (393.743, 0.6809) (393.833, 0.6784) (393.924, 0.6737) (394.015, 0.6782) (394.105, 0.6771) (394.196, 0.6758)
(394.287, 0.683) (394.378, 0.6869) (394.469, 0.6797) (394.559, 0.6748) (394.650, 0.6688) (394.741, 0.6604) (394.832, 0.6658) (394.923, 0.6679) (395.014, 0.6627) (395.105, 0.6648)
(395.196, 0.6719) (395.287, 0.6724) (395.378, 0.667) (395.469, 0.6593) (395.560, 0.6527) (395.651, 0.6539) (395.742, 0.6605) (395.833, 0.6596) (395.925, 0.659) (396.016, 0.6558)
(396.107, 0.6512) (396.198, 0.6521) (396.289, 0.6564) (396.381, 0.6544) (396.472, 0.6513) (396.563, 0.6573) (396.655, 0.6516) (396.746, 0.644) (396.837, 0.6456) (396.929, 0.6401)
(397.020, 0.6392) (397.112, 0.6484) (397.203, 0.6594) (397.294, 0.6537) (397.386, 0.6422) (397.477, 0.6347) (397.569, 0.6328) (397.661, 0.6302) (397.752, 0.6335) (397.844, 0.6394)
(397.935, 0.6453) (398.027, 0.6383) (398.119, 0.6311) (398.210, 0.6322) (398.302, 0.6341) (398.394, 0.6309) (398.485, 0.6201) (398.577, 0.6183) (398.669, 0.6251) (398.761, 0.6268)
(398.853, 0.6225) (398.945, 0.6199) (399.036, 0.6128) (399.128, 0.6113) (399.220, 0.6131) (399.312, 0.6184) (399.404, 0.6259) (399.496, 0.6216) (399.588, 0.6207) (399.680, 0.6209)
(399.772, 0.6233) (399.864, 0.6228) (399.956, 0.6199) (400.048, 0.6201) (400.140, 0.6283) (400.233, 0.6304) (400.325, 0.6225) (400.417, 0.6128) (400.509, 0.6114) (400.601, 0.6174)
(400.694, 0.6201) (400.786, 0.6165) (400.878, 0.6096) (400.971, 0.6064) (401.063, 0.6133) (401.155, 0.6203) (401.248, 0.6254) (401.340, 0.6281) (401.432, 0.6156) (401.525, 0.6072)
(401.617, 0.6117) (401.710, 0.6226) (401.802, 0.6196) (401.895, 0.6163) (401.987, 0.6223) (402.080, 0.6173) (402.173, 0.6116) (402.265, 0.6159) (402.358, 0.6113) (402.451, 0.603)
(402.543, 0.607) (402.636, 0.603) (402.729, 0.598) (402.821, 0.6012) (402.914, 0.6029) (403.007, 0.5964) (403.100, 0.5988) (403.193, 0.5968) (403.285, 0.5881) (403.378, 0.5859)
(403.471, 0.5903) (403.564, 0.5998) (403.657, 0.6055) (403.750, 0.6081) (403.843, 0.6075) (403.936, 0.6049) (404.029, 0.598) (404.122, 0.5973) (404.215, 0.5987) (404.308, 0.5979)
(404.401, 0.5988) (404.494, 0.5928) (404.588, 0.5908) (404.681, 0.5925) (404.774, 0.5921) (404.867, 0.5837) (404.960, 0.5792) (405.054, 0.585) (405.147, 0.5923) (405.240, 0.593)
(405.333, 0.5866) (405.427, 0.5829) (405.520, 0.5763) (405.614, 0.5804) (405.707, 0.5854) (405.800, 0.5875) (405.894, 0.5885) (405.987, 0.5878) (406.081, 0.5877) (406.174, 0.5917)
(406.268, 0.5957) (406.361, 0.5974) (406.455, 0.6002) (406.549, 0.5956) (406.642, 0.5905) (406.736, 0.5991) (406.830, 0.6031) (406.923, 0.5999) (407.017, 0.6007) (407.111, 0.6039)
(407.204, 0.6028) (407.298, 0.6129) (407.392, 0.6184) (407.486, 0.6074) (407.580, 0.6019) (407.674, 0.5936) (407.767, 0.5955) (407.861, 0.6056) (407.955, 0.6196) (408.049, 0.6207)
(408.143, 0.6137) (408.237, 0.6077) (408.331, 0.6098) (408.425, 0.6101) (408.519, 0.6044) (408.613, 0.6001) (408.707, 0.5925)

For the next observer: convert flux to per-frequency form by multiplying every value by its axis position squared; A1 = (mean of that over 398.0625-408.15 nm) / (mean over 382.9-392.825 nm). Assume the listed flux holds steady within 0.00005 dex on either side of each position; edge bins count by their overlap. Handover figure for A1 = 0.84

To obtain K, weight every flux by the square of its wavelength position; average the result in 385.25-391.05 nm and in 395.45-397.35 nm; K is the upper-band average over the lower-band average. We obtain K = 0.8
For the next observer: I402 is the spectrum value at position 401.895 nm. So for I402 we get 0.6163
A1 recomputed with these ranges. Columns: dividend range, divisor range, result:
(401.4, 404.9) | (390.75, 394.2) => 0.87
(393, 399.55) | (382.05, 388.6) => 0.93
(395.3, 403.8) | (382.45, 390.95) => 0.86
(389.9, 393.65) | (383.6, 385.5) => 1.13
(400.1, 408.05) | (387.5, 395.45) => 0.83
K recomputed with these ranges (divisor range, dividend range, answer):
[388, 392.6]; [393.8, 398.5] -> 0.81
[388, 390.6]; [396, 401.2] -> 0.76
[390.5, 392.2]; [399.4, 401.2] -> 0.81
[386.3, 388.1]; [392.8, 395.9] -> 0.89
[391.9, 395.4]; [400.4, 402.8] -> 0.93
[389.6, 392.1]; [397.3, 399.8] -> 0.79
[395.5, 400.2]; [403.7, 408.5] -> 0.98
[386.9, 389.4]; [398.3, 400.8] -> 0.79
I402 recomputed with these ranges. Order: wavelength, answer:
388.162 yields 0.8508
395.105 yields 0.6648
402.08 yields 0.6173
